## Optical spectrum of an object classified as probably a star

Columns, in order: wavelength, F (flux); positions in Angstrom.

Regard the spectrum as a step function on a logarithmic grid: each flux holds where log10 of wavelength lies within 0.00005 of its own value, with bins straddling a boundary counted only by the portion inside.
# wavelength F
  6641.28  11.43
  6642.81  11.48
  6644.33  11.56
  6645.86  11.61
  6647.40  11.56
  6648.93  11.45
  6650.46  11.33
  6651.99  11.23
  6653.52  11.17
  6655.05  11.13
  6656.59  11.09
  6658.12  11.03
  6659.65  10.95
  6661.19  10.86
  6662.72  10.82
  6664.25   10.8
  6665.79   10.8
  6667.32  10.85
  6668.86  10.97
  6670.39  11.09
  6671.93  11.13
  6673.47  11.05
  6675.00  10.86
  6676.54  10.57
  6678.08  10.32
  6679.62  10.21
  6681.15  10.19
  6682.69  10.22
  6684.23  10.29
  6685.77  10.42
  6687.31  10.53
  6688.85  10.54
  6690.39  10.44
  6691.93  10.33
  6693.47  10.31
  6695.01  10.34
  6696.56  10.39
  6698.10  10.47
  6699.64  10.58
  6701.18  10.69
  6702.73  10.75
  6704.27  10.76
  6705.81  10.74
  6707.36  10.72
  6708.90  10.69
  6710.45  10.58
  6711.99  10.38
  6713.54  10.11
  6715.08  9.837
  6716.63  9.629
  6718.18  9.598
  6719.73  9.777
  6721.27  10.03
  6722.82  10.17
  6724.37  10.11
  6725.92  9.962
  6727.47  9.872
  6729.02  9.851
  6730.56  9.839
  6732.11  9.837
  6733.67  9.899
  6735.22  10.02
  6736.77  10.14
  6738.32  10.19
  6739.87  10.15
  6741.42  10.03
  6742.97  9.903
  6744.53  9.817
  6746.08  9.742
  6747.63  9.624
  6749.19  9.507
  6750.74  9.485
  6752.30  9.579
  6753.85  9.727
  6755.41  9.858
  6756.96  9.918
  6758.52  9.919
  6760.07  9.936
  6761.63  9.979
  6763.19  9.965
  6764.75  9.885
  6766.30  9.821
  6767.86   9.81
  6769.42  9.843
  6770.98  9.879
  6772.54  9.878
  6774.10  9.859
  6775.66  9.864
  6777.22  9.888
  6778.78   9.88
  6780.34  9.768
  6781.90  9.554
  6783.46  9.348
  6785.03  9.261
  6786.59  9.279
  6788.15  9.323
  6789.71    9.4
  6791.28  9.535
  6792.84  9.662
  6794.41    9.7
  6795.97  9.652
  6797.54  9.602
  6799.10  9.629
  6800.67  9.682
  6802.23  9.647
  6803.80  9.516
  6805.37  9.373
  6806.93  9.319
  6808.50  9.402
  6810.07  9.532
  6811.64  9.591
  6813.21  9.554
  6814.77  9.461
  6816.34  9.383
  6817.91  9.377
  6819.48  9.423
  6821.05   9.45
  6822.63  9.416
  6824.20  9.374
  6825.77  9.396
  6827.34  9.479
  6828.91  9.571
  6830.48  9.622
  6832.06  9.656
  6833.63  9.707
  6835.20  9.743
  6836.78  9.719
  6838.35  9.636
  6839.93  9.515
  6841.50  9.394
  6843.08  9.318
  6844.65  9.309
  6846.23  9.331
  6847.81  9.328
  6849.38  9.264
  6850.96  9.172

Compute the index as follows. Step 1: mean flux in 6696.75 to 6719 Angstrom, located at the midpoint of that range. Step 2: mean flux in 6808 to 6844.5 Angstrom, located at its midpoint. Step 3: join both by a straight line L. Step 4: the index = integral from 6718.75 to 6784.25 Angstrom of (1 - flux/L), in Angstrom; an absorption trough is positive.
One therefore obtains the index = 1.3 Angstrom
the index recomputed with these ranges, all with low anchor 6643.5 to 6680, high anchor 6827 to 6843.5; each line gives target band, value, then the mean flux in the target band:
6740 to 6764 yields 1.1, 9.81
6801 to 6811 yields 0.4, 9.48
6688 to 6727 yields 1.2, 10.3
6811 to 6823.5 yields 0.4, 9.45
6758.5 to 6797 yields 1.4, 9.71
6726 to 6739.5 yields 0.6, 9.96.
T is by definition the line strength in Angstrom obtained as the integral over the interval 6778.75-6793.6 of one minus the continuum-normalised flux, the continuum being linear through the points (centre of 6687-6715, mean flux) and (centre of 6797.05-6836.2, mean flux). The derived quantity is 0.4 Angstrom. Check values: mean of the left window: 10.5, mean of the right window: 9.52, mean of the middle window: 9.48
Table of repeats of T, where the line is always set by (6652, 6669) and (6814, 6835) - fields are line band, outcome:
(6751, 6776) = 0.5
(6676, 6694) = 0.6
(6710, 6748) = 1.4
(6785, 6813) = 0.6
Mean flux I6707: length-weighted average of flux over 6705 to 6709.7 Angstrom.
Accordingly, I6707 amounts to 10.7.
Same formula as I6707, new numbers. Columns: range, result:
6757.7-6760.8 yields 9.93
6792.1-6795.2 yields 9.68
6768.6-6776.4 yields 9.86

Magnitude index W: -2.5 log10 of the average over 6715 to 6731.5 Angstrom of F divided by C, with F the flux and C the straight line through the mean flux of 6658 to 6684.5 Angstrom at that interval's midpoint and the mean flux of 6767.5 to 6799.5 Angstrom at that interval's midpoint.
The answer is 0.04 mag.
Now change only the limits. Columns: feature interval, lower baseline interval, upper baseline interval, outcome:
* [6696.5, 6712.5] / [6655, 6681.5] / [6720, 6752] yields -0.03 mag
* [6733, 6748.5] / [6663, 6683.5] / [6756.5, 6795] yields 0.01 mag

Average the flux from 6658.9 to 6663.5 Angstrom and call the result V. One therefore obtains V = 10.9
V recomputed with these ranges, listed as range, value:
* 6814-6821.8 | 9.42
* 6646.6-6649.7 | 11.5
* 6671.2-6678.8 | 10.8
